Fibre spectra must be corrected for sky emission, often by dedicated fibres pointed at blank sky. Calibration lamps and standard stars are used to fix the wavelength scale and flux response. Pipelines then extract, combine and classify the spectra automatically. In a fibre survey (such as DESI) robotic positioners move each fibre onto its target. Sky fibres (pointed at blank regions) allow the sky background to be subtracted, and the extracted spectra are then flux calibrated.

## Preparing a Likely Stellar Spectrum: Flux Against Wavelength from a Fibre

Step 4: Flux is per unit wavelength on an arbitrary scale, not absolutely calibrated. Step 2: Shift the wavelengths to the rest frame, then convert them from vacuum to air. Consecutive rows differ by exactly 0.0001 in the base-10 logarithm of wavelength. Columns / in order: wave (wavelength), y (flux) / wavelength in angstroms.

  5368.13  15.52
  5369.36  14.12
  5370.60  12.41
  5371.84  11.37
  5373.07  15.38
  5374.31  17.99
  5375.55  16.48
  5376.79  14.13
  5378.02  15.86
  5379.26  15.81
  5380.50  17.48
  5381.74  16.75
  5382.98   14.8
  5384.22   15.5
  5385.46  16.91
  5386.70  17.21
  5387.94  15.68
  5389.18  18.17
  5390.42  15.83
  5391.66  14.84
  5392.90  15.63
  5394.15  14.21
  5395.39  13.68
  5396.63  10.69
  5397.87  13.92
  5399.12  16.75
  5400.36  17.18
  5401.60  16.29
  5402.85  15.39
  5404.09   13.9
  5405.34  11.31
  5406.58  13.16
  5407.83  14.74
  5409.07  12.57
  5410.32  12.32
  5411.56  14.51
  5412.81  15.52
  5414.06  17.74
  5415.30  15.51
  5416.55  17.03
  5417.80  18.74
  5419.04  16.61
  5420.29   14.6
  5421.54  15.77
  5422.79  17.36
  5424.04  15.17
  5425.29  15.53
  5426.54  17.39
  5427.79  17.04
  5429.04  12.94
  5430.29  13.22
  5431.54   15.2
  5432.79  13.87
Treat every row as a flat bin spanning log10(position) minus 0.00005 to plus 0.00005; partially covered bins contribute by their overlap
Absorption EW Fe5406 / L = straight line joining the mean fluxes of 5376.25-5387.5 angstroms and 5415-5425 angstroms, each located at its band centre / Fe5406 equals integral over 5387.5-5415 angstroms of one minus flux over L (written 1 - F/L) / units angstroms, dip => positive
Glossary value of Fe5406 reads 2.5 angstroms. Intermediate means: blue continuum 16.1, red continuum 16.3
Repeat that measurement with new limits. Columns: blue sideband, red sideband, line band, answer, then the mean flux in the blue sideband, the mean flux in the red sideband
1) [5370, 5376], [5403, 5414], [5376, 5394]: -2.0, 14.7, 13.8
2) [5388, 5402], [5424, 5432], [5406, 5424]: -0.3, 15.2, 15.2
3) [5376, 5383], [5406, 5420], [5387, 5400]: 0.5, 15.9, 15.3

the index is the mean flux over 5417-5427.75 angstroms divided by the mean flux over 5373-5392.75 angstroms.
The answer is 1.02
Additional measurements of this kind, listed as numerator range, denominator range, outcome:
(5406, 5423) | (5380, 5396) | 0.97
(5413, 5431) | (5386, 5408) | 1.07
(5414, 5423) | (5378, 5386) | 1.03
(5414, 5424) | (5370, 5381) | 1.09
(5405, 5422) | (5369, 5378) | 1.03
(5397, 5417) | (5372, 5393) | 0.92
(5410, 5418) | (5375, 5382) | 0.99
